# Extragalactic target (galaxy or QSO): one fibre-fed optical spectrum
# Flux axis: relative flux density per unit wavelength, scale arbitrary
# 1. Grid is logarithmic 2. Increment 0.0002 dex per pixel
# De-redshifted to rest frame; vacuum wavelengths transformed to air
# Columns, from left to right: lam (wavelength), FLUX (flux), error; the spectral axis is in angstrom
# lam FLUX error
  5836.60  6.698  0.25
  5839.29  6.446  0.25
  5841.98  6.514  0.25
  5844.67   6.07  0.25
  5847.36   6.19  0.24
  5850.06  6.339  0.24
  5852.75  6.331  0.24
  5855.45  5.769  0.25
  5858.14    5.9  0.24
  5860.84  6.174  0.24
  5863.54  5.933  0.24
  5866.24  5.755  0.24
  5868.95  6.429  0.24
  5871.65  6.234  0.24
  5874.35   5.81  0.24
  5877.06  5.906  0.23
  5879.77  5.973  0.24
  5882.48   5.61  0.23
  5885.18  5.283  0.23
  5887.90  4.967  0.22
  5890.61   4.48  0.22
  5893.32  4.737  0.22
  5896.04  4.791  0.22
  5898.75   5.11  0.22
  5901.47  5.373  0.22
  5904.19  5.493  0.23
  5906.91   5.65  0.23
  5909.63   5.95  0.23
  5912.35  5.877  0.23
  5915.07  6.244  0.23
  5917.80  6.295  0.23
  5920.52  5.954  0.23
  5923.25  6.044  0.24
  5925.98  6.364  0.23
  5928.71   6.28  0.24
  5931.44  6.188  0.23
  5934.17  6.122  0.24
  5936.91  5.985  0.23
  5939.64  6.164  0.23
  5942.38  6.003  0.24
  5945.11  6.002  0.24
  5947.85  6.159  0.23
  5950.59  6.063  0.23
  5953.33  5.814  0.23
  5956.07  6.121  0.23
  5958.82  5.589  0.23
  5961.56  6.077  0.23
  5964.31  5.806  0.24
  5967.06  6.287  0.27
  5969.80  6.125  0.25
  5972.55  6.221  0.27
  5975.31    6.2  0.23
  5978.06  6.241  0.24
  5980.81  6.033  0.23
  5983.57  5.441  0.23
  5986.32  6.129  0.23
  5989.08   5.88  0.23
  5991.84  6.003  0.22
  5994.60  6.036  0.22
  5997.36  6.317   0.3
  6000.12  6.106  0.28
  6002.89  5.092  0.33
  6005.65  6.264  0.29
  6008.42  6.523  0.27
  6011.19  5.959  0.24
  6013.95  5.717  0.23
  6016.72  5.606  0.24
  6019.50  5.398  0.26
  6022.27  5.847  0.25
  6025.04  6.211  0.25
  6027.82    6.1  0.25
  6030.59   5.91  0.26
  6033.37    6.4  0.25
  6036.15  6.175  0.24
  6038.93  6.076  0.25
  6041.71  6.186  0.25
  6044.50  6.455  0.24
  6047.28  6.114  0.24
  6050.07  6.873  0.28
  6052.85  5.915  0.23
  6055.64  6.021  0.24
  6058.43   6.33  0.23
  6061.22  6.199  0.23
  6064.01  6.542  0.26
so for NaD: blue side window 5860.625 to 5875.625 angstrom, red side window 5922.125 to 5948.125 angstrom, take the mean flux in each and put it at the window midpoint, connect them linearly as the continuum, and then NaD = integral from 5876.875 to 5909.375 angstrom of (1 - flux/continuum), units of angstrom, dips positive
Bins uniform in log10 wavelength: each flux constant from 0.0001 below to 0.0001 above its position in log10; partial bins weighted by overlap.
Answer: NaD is 4.27 angstrom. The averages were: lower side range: 6.05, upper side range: 6.13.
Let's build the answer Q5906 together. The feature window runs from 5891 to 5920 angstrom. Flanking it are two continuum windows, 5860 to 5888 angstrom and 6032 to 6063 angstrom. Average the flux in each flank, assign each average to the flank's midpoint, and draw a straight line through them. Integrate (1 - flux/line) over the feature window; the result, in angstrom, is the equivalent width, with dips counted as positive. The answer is 2.0 angstrom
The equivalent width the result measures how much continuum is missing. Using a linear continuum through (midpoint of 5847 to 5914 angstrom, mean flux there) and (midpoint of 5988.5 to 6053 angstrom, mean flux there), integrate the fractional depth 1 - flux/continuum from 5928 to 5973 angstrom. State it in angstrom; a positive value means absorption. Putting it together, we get -1.4 angstrom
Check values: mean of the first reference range 5.68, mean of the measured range 6.05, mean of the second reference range 6.05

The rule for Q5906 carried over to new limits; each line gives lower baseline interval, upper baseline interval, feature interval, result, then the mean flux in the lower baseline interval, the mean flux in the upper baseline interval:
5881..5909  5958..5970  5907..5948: -4.0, 5.17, 5.98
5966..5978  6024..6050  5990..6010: 0.5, 6.21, 6.21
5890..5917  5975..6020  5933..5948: -1.2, 5.42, 5.94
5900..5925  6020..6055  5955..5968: 0.1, 5.88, 6.17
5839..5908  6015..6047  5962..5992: -0.5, 5.73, 6.03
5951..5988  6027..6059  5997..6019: 0.7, 6.01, 6.21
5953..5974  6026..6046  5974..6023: 1.3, 6.01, 6.19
